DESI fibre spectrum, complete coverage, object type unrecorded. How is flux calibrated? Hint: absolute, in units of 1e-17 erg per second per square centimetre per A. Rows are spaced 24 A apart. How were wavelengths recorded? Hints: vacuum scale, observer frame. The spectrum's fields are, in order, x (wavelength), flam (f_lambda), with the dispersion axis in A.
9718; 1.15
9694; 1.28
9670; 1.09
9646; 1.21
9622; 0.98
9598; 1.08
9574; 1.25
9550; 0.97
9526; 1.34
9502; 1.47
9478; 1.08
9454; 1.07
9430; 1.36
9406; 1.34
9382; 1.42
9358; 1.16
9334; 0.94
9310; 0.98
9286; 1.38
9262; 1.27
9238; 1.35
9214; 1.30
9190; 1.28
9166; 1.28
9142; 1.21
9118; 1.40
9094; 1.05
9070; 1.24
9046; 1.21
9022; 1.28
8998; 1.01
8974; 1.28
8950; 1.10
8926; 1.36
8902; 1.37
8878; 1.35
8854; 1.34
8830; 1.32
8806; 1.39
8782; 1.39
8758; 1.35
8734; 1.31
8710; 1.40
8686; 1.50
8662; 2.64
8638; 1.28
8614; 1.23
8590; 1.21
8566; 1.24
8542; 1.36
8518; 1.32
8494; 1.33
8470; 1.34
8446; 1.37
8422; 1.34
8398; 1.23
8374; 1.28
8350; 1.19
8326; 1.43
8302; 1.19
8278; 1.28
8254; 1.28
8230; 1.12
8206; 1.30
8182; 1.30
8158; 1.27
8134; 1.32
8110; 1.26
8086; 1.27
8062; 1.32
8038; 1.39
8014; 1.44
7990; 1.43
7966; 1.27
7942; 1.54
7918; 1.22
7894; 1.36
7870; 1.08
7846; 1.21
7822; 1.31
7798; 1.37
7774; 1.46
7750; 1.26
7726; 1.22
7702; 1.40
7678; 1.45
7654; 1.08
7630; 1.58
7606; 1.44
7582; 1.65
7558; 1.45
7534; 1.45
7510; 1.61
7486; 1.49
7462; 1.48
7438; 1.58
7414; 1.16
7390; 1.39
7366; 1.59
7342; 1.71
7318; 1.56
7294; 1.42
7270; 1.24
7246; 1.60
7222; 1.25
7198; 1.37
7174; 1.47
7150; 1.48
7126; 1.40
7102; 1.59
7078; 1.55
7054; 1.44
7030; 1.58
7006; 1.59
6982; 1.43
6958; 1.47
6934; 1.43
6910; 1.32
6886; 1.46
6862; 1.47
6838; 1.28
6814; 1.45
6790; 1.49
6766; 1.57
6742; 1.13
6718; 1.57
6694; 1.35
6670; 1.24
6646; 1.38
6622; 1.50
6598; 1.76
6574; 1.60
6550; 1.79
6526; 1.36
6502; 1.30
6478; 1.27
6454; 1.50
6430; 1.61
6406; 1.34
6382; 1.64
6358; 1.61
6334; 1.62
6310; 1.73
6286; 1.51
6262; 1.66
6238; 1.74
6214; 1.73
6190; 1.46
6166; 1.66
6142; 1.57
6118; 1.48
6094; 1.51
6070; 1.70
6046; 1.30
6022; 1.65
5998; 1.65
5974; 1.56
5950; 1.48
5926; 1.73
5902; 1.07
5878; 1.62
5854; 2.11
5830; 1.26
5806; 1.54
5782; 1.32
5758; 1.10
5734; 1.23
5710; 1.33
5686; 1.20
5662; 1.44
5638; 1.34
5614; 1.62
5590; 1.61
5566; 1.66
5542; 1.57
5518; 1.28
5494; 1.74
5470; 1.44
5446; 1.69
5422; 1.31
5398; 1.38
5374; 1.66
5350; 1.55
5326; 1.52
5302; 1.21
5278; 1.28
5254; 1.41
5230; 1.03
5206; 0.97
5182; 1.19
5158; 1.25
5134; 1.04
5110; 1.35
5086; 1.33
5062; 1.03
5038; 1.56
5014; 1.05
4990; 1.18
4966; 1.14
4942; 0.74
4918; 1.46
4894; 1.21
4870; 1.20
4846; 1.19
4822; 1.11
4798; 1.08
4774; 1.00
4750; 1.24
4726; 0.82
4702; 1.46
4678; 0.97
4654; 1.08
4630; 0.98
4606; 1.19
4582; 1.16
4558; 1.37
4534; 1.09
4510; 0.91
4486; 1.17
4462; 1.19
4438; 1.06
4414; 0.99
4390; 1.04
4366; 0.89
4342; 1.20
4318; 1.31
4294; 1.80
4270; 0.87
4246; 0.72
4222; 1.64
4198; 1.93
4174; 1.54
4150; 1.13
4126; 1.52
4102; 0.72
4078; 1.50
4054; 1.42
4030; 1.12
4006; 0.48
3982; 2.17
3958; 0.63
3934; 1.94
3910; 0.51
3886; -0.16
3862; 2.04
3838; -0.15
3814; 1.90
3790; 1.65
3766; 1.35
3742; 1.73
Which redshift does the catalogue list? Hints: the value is 0.32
